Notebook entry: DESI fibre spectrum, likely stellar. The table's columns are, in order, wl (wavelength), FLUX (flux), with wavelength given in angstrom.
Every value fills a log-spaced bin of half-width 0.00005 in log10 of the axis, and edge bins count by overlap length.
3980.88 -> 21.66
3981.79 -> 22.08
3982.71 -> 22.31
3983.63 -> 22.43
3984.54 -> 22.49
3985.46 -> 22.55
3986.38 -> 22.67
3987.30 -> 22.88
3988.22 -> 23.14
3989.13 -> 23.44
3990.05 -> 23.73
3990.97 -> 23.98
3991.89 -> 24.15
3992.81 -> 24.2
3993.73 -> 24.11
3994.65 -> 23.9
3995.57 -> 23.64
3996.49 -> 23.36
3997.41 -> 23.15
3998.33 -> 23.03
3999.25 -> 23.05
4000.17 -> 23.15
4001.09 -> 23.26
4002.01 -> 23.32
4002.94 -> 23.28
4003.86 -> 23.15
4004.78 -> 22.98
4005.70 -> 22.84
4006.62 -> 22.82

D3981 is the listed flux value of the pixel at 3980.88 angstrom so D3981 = 21.66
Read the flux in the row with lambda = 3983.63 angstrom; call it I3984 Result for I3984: 22.43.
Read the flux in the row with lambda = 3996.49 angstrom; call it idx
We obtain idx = 23.36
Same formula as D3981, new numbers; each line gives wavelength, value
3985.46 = 22.55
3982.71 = 22.31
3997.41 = 23.15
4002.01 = 23.32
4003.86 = 23.15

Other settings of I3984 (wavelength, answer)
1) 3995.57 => 23.64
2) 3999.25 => 23.05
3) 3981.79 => 22.08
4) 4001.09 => 23.26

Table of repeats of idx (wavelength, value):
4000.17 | 23.15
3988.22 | 23.14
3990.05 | 23.73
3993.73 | 24.11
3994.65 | 23.9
